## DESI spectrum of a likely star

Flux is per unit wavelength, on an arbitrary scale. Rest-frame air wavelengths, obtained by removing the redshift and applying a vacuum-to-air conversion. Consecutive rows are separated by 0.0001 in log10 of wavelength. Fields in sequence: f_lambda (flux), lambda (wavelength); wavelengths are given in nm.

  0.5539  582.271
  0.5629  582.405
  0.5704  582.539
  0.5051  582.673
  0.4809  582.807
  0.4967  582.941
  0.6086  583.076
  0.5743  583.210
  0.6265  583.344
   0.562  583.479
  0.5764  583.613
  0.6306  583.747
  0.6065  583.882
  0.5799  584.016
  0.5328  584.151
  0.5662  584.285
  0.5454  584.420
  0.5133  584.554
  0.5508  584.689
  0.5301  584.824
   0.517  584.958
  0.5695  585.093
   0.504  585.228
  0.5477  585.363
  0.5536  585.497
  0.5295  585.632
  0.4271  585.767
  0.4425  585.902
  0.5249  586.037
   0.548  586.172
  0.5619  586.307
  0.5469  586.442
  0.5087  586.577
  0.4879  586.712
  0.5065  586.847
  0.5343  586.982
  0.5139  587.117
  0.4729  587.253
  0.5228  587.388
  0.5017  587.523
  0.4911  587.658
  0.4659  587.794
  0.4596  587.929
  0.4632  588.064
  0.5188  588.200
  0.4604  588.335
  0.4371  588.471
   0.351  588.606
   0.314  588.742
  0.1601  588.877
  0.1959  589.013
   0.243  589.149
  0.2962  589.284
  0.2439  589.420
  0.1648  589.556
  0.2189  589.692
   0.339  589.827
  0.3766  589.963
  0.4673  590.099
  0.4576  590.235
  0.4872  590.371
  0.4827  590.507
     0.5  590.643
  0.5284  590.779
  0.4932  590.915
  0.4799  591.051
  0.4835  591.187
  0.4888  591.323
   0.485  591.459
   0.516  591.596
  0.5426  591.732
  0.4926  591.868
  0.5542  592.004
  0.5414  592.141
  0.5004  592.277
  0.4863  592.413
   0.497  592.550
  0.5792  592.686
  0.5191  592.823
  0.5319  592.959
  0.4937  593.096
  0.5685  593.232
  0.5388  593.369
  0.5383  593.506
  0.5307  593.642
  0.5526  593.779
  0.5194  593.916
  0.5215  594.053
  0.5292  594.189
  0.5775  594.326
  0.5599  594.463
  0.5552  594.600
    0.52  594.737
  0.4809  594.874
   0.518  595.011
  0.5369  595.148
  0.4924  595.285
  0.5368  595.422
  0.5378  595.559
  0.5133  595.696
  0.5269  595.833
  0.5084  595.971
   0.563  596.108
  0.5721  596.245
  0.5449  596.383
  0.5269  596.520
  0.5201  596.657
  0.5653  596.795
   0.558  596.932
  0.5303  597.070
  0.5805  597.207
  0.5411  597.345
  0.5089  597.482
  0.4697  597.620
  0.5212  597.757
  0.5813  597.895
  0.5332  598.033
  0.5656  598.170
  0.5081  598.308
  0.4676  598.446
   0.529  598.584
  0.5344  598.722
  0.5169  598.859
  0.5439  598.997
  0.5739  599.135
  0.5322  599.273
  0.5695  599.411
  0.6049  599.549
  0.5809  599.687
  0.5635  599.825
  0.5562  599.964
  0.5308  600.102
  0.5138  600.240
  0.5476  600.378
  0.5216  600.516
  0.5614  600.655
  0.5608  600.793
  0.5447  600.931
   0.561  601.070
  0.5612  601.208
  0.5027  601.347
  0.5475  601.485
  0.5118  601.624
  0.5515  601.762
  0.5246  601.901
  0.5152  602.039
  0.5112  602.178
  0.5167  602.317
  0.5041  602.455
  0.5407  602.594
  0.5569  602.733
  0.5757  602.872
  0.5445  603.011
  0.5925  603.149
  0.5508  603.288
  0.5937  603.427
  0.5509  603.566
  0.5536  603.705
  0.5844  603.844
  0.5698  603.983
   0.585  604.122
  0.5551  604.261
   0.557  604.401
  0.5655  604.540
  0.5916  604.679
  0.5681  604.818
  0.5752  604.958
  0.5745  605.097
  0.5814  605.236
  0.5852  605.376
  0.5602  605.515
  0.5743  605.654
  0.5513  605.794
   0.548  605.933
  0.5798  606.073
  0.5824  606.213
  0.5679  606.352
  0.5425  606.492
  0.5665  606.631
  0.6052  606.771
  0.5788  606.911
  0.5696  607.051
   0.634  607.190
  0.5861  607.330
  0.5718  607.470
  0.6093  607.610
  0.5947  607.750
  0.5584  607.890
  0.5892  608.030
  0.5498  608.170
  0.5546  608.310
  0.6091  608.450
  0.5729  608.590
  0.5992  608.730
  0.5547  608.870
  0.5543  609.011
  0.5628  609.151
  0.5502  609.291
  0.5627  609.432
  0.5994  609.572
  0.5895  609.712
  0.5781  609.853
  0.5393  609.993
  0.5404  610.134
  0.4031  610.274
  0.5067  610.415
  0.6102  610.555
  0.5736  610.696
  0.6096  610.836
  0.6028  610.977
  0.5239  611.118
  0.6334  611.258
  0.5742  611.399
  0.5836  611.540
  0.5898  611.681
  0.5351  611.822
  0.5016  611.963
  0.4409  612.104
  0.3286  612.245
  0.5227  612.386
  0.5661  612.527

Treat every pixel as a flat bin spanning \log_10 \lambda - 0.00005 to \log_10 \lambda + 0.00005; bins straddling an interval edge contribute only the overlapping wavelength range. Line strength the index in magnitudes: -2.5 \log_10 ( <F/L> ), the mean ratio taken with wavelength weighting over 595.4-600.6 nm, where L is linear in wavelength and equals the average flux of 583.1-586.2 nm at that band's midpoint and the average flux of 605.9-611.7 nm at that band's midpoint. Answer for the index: 0.04 mag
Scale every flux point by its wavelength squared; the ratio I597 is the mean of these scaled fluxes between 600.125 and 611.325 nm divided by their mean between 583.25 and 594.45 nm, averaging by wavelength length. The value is 1.22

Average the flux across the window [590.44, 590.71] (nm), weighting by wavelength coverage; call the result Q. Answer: 0.491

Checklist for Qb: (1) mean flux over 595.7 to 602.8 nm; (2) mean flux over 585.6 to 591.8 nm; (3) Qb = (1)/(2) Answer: 1.23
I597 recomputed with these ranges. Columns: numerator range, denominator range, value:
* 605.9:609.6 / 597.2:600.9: 1.10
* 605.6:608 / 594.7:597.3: 1.12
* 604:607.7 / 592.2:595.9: 1.13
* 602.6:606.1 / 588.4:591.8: 1.53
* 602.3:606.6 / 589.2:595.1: 1.22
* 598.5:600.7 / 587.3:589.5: 1.49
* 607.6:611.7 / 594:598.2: 1.11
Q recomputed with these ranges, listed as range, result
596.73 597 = 0.563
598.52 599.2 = 0.54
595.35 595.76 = 0.53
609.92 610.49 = 0.499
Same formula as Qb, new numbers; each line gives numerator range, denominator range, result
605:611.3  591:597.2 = 1.08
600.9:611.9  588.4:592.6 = 1.36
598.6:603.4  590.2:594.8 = 1.05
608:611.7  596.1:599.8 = 1.05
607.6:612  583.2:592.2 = 1.19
